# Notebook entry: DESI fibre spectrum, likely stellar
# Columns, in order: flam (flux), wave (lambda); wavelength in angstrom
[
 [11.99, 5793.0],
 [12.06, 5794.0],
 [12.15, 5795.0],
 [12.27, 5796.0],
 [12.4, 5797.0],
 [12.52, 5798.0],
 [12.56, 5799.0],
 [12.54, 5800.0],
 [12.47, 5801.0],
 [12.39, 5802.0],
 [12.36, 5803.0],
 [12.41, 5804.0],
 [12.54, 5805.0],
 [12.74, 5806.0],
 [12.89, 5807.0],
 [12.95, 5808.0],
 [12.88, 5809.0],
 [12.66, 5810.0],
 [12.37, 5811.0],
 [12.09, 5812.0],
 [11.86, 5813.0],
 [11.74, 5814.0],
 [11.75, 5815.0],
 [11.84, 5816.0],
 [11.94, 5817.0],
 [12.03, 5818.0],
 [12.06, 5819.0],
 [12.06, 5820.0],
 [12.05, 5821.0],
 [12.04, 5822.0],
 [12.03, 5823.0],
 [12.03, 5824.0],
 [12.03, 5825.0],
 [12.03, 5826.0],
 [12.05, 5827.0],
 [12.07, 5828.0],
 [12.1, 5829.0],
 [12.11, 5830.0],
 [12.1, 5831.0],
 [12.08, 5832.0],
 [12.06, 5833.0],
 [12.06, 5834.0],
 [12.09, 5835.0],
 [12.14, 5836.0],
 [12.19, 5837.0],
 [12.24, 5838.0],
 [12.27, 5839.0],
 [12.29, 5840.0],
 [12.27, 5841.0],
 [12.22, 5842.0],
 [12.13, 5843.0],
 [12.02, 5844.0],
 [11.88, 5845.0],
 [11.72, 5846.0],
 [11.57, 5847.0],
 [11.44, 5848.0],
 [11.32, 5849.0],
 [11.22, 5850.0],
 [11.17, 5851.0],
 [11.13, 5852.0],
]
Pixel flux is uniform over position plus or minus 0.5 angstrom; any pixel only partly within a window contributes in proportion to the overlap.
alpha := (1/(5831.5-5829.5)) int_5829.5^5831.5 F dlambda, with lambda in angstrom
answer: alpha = 12.1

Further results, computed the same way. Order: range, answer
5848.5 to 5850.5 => 11.3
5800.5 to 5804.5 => 12.4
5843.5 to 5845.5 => 11.9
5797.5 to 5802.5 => 12.5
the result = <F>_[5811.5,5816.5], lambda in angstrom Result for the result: 11.9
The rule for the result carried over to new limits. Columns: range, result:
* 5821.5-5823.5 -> 12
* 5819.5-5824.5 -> 12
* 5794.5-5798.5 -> 12.3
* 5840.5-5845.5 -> 12.1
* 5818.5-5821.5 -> 12.1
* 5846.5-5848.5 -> 11.5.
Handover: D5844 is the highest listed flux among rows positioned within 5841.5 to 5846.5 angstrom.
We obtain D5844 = 12.22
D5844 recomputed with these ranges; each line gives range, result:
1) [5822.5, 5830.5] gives 12.11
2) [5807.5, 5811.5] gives 12.95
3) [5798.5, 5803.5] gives 12.56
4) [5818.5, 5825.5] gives 12.06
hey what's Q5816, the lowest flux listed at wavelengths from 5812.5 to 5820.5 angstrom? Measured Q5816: 11.74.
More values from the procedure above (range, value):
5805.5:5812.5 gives 12.09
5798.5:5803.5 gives 12.36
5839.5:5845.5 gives 11.88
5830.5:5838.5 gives 12.06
